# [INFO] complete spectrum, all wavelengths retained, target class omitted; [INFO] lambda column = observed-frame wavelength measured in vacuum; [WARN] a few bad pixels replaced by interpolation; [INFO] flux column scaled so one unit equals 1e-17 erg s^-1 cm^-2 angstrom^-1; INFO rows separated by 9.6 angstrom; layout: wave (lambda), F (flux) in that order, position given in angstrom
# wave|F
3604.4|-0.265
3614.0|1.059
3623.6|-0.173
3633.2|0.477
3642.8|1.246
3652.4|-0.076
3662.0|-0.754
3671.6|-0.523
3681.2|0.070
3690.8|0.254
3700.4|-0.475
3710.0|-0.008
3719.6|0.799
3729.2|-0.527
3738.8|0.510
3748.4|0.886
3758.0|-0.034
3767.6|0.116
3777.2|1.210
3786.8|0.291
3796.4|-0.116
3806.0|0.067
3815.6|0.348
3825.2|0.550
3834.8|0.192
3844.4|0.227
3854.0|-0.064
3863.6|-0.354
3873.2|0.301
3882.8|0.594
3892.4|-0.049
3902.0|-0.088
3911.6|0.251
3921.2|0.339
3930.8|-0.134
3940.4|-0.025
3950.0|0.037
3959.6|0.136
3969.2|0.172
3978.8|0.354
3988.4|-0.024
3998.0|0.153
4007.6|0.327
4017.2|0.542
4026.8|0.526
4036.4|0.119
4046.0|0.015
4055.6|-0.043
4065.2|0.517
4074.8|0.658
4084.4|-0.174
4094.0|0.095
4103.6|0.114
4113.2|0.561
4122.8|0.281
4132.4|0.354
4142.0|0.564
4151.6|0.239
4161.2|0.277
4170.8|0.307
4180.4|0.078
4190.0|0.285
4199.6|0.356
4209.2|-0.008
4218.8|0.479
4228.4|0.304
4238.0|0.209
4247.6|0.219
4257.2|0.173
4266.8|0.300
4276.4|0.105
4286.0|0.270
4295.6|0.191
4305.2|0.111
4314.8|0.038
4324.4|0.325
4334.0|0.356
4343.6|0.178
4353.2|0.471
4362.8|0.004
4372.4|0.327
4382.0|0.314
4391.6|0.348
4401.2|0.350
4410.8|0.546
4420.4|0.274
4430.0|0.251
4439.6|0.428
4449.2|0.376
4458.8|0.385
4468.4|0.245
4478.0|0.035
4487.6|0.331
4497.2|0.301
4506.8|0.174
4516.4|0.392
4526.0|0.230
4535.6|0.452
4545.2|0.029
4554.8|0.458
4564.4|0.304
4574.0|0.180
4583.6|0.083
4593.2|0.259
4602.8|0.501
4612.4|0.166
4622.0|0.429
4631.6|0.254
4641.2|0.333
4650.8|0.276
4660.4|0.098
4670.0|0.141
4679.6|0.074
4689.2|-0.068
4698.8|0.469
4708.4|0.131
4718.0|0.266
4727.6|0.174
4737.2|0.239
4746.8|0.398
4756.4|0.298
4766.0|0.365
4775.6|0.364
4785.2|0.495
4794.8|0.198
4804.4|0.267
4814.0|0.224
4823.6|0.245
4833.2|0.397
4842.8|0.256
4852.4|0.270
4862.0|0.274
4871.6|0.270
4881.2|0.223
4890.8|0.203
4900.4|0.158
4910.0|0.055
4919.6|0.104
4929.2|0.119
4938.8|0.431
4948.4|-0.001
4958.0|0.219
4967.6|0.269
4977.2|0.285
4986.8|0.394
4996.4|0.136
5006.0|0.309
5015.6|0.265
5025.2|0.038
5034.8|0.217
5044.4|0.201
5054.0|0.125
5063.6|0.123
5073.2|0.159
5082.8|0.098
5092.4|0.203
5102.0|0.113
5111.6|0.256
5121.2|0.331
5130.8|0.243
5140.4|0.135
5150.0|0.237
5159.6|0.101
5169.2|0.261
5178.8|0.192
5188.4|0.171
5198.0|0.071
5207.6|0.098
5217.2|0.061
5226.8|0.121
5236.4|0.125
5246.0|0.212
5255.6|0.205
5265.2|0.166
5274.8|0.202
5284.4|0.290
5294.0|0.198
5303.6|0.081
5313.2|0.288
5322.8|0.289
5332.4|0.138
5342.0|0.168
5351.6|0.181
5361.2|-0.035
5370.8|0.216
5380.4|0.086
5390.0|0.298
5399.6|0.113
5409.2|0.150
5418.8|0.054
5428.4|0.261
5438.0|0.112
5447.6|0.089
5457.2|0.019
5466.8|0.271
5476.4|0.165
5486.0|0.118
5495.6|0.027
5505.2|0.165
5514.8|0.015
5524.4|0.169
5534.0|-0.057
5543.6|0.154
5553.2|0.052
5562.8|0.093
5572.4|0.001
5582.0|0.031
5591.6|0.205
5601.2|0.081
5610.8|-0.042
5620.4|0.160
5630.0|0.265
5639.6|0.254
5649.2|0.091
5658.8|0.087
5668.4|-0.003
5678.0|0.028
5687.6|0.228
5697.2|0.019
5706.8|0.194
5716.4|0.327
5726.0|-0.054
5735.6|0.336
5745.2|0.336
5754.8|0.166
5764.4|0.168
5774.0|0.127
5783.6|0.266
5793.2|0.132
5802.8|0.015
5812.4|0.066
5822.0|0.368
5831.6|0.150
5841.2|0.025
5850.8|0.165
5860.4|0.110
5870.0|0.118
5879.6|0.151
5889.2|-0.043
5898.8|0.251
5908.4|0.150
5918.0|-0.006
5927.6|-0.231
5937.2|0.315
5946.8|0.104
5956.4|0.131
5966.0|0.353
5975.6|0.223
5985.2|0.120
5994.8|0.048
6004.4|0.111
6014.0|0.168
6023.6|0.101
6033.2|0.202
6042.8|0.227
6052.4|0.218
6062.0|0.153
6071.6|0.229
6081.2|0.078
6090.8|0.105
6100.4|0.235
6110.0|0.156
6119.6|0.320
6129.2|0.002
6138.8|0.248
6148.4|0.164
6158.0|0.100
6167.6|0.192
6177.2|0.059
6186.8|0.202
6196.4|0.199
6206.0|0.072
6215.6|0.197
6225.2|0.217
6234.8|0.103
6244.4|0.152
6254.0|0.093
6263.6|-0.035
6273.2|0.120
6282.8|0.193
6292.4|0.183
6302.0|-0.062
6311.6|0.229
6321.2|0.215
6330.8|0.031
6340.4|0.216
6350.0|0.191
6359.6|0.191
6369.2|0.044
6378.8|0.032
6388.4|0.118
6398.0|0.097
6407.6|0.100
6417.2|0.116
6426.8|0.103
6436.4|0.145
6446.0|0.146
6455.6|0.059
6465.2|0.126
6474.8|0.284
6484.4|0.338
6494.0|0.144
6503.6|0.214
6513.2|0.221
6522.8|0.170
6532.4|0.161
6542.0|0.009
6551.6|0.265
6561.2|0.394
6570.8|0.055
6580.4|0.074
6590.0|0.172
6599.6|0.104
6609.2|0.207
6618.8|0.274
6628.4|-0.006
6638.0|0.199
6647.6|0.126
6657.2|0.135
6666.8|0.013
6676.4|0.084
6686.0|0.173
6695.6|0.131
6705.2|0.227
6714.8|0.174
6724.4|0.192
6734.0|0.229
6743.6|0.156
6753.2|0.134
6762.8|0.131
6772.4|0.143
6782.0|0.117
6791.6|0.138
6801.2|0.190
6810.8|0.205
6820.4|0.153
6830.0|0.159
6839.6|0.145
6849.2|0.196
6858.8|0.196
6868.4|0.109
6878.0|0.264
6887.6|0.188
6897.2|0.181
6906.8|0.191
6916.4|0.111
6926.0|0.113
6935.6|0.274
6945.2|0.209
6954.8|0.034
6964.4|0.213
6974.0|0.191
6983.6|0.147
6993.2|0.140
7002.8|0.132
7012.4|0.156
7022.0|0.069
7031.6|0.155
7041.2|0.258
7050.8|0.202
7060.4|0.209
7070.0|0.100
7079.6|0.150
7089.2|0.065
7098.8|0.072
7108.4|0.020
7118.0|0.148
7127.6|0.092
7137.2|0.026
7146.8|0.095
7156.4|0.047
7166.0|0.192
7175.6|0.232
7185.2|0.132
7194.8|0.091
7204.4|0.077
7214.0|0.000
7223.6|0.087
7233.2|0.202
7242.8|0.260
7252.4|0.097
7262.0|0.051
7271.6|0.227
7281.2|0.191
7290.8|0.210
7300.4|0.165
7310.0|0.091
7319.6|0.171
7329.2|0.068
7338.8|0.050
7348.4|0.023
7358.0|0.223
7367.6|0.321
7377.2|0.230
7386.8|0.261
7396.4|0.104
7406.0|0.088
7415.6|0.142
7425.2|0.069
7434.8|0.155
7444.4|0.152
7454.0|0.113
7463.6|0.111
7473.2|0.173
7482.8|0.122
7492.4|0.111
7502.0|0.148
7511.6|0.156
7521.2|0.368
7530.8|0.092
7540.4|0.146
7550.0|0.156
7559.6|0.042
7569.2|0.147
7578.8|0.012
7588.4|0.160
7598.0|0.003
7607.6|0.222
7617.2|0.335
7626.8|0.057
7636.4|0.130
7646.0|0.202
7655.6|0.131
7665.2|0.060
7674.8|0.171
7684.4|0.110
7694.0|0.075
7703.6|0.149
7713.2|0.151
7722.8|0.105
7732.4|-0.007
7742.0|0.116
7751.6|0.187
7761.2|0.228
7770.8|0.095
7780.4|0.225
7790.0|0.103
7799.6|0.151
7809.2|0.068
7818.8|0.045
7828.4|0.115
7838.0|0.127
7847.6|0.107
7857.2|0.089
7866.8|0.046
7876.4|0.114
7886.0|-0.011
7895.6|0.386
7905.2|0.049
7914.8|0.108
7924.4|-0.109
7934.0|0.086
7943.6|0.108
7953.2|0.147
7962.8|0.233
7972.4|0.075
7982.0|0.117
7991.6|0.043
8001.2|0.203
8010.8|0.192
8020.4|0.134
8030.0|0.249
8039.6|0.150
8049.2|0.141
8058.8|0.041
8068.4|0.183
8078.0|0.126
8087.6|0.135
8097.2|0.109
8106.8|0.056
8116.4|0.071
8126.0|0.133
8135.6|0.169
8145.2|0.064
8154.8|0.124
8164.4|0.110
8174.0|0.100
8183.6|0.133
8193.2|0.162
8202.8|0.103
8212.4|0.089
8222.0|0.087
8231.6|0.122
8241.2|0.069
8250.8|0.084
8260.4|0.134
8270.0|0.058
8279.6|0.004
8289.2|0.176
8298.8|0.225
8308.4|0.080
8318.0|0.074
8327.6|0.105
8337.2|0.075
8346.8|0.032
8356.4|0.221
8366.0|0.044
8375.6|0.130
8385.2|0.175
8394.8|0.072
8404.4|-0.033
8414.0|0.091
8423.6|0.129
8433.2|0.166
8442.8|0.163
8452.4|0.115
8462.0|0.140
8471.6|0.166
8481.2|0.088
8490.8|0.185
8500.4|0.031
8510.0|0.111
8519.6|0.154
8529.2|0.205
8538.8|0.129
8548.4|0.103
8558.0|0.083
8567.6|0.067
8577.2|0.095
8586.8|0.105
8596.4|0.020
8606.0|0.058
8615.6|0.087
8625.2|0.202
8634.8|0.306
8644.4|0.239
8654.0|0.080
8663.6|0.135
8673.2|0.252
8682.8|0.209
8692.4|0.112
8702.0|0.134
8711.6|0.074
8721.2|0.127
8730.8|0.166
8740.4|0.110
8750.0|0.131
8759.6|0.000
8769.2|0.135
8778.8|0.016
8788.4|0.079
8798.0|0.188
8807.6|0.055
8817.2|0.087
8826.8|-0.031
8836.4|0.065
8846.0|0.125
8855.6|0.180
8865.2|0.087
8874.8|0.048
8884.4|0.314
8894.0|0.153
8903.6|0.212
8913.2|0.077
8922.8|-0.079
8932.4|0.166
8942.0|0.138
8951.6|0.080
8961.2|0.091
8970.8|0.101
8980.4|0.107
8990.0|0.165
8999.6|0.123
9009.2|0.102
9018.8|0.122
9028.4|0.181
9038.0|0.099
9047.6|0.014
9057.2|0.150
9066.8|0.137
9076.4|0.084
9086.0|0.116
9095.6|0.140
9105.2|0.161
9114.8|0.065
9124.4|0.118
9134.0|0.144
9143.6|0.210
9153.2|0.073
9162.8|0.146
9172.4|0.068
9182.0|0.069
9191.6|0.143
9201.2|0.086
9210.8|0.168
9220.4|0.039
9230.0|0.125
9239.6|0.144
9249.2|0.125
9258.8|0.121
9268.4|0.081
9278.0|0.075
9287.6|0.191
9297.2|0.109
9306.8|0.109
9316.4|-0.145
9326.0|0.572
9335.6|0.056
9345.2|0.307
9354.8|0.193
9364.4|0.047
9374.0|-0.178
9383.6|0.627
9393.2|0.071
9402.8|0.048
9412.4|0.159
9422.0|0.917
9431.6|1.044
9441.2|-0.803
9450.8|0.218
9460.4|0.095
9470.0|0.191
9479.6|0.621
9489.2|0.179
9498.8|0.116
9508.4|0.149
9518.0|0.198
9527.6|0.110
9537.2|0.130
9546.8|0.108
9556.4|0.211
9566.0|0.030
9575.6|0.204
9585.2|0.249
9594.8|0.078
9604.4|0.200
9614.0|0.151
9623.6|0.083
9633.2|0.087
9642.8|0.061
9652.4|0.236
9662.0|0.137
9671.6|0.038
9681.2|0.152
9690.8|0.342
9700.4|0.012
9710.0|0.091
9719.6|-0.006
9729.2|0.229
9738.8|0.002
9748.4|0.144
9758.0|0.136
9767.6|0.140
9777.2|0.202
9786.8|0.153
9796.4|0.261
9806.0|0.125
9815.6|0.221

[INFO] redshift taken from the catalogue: 1.53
